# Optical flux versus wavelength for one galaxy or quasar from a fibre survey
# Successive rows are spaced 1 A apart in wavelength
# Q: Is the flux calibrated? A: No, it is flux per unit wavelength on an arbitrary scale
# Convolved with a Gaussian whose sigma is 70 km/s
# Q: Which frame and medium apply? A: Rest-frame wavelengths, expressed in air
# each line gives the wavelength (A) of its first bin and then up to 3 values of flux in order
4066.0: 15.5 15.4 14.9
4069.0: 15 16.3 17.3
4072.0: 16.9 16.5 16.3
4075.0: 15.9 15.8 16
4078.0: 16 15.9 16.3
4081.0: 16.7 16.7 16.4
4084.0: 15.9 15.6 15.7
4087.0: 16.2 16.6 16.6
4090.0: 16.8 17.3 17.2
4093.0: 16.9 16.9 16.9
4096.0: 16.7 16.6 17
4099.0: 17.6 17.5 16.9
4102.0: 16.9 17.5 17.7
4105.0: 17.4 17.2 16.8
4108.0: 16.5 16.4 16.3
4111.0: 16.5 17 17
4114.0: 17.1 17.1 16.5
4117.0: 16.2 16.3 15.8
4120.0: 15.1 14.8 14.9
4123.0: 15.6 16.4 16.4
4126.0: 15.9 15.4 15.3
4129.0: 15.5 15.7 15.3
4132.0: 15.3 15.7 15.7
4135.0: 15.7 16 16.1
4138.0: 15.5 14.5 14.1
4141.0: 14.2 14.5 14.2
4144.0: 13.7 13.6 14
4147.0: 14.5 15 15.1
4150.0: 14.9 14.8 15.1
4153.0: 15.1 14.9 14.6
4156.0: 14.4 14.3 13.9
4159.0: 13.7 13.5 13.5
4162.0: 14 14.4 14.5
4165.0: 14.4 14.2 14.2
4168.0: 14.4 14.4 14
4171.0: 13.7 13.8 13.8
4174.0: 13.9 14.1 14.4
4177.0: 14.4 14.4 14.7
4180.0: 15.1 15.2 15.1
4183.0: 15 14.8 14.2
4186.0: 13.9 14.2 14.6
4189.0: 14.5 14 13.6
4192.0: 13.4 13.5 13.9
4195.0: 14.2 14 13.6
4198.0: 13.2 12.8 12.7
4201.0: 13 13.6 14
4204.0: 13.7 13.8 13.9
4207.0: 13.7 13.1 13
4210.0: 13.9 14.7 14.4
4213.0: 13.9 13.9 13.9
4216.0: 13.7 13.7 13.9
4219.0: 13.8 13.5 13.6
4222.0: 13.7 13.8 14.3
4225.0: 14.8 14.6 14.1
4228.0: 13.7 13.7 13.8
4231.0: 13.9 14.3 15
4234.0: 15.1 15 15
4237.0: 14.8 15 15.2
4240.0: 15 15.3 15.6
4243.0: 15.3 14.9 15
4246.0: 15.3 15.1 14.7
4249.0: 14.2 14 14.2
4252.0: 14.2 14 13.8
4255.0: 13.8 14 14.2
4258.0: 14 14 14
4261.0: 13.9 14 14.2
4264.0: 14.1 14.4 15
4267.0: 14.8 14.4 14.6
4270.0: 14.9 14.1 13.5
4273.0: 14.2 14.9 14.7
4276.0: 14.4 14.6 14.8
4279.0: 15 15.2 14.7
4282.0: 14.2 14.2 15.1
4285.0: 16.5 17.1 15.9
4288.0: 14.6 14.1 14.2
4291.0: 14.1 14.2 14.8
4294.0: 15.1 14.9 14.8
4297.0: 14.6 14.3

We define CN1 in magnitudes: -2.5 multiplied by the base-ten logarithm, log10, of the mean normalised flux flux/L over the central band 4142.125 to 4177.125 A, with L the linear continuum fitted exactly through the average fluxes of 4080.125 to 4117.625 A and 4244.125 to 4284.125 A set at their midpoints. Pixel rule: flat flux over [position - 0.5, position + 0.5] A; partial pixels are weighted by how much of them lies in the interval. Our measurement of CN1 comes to 0.118 mag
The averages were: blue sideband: 16.8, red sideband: 14.4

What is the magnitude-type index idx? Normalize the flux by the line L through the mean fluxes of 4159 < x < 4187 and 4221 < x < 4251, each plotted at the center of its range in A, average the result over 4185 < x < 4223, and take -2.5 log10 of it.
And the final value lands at 0.05 mag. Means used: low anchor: 14.3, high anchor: 14.6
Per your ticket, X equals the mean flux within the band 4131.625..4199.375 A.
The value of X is 14.4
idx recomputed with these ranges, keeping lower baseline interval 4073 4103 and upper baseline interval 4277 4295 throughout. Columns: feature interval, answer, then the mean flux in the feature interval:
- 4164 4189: 0.10 mag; 14.4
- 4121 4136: 0.04 mag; 15.6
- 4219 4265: 0.07 mag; 14.4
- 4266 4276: 0.04 mag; 14.5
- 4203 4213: 0.13 mag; 13.8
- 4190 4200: 0.16 mag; 13.6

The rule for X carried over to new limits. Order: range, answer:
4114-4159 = 15.2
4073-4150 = 16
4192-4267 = 14.1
